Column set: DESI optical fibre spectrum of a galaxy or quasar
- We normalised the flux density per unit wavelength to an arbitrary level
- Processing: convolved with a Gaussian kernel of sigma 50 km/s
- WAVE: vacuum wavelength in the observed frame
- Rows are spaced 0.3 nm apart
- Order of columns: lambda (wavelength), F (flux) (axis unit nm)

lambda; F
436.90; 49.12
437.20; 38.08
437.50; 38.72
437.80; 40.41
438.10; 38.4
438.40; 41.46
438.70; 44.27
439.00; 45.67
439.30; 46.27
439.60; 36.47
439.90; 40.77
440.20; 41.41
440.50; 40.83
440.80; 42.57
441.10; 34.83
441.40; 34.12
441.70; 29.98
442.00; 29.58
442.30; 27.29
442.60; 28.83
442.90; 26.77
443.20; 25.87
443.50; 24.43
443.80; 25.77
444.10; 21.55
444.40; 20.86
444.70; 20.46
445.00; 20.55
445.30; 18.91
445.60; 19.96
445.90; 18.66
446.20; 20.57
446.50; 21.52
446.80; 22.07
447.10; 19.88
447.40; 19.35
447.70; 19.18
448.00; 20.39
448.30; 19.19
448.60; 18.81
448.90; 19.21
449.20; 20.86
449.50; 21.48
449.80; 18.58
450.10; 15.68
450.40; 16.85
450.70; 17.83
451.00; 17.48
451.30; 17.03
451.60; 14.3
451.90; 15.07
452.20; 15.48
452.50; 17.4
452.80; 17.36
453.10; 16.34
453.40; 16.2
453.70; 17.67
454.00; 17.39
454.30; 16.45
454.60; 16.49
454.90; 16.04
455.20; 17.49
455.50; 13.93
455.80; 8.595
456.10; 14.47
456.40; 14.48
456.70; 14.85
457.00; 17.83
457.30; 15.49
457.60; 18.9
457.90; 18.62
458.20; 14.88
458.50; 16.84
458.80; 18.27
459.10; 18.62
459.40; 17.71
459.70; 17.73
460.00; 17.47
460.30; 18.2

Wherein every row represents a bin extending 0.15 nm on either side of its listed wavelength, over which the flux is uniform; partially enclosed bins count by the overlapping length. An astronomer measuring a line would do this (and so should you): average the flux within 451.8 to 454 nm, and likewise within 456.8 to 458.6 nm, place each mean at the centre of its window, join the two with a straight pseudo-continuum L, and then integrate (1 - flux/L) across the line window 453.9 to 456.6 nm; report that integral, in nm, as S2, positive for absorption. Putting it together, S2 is 0.29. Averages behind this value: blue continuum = 16.6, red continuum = 17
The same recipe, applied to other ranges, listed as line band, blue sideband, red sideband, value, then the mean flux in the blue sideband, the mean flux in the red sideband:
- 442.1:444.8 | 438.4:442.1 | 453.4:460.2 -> 0.78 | 39.1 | 16.4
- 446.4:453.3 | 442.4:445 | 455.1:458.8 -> 0.66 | 24.2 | 15.6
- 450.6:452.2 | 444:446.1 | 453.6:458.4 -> 0.13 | 20.1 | 15.8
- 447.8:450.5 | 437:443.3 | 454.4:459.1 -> 0.69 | 37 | 15.9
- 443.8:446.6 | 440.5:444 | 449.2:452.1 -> 0.56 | 30.3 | 17.3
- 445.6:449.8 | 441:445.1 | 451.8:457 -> 0.38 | 26.5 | 15.7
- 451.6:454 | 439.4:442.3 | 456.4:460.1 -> 0.70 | 36.4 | 17.2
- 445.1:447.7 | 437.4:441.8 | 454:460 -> 0.89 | 39.9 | 16.3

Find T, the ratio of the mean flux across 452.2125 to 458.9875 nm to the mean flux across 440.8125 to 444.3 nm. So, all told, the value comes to 0.6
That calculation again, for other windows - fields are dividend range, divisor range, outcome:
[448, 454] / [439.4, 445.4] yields 0.59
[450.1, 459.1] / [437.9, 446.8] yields 0.53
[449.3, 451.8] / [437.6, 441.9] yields 0.44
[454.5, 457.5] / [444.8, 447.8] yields 0.75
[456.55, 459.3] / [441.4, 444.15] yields 0.63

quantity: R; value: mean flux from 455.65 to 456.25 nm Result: 11.5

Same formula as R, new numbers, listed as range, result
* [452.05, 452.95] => 16.7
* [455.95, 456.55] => 14.5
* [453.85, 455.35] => 16.8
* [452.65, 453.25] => 16.9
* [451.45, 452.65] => 15.6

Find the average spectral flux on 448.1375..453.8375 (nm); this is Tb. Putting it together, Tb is 17.5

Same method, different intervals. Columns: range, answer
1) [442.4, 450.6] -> 21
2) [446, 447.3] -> 20.9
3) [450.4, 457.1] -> 15.9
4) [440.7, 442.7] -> 32.3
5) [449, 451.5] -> 18.2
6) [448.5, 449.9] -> 19.9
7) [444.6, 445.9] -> 19.8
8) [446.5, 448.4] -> 20.2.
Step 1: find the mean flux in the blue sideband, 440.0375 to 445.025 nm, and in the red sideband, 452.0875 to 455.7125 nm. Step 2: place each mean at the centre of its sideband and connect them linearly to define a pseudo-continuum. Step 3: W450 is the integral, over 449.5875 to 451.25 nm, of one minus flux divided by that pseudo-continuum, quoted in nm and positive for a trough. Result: 0.240 nm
